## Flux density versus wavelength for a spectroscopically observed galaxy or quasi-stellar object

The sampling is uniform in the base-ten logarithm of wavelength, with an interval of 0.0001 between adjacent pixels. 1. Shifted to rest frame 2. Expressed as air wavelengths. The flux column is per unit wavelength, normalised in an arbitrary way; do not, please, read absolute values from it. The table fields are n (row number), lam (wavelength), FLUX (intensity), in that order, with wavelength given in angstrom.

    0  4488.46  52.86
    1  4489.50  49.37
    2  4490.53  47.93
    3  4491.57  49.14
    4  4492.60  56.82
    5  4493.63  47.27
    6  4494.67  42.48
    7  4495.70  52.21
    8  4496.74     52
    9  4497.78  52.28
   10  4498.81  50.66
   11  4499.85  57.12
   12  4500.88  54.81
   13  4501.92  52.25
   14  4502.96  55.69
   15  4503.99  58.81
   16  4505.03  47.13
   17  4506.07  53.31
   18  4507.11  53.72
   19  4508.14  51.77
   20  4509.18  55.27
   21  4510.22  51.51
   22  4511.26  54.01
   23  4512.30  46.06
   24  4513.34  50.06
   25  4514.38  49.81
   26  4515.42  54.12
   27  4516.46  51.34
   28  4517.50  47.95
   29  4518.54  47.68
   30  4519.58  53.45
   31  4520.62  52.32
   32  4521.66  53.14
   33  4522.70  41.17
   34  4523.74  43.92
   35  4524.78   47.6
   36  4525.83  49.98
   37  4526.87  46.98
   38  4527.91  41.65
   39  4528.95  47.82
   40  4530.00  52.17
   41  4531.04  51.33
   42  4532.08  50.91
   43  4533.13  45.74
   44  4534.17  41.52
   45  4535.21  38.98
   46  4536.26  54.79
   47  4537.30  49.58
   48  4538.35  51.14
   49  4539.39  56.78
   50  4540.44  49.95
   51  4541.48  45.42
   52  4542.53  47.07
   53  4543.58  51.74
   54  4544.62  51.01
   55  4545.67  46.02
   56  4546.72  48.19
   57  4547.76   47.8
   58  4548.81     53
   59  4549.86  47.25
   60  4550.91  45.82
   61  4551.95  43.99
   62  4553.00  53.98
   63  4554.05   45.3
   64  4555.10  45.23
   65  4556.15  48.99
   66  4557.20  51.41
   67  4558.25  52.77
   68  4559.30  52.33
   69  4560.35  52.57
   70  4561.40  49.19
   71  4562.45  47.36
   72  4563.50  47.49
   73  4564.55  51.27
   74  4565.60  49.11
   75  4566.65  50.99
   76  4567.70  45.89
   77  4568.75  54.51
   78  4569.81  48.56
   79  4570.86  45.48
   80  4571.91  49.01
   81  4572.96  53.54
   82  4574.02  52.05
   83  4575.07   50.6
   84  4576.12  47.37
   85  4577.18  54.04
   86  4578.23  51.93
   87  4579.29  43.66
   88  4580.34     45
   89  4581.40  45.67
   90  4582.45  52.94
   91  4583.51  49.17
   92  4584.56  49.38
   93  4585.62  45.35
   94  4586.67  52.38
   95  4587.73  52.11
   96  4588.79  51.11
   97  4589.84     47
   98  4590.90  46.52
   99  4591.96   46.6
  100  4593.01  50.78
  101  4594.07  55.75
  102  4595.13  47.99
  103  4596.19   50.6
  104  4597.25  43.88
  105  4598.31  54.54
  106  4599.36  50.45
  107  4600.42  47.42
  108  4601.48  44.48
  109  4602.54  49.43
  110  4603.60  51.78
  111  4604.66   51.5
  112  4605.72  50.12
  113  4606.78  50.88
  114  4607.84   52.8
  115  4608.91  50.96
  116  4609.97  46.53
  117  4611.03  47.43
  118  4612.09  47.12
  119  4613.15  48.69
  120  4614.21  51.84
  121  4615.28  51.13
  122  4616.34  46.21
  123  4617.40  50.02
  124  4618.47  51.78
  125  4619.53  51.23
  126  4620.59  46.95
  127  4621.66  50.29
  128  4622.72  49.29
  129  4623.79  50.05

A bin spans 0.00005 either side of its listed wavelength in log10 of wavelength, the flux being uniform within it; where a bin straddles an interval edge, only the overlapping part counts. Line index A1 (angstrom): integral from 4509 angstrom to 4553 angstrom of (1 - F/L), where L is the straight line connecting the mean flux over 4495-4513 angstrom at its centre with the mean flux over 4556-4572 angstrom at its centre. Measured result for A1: 2.1 angstrom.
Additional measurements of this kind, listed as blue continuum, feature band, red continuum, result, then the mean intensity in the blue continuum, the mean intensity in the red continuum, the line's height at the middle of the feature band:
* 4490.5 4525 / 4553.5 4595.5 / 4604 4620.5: 0.7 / 51.1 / 49.8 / 50.3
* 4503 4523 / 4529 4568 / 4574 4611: 1.2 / 51.4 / 49.4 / 50.5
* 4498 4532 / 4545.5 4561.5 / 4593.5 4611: 0.4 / 50.8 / 49.9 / 50.4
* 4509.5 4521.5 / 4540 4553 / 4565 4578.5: 0.6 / 50.9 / 50.2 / 50.5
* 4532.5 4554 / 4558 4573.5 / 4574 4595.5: -0.3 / 48.4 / 49.4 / 48.9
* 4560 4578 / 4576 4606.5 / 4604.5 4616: 0.3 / 50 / 49.8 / 49.9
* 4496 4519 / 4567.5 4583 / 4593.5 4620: 0.3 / 52.1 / 49.8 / 50.5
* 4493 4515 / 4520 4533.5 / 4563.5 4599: 0.8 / 51.8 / 49.5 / 51.2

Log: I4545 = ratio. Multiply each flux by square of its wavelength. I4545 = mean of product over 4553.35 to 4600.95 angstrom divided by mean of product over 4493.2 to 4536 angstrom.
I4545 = 1.02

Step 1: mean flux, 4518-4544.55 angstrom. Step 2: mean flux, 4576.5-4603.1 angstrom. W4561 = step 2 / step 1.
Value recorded 1.0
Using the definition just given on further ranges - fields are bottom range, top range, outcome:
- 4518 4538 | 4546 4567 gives 1.02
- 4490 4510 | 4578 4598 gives 0.94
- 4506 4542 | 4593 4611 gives 1.01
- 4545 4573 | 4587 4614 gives 1.01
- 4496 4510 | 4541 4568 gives 0.92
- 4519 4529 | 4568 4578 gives 1.06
